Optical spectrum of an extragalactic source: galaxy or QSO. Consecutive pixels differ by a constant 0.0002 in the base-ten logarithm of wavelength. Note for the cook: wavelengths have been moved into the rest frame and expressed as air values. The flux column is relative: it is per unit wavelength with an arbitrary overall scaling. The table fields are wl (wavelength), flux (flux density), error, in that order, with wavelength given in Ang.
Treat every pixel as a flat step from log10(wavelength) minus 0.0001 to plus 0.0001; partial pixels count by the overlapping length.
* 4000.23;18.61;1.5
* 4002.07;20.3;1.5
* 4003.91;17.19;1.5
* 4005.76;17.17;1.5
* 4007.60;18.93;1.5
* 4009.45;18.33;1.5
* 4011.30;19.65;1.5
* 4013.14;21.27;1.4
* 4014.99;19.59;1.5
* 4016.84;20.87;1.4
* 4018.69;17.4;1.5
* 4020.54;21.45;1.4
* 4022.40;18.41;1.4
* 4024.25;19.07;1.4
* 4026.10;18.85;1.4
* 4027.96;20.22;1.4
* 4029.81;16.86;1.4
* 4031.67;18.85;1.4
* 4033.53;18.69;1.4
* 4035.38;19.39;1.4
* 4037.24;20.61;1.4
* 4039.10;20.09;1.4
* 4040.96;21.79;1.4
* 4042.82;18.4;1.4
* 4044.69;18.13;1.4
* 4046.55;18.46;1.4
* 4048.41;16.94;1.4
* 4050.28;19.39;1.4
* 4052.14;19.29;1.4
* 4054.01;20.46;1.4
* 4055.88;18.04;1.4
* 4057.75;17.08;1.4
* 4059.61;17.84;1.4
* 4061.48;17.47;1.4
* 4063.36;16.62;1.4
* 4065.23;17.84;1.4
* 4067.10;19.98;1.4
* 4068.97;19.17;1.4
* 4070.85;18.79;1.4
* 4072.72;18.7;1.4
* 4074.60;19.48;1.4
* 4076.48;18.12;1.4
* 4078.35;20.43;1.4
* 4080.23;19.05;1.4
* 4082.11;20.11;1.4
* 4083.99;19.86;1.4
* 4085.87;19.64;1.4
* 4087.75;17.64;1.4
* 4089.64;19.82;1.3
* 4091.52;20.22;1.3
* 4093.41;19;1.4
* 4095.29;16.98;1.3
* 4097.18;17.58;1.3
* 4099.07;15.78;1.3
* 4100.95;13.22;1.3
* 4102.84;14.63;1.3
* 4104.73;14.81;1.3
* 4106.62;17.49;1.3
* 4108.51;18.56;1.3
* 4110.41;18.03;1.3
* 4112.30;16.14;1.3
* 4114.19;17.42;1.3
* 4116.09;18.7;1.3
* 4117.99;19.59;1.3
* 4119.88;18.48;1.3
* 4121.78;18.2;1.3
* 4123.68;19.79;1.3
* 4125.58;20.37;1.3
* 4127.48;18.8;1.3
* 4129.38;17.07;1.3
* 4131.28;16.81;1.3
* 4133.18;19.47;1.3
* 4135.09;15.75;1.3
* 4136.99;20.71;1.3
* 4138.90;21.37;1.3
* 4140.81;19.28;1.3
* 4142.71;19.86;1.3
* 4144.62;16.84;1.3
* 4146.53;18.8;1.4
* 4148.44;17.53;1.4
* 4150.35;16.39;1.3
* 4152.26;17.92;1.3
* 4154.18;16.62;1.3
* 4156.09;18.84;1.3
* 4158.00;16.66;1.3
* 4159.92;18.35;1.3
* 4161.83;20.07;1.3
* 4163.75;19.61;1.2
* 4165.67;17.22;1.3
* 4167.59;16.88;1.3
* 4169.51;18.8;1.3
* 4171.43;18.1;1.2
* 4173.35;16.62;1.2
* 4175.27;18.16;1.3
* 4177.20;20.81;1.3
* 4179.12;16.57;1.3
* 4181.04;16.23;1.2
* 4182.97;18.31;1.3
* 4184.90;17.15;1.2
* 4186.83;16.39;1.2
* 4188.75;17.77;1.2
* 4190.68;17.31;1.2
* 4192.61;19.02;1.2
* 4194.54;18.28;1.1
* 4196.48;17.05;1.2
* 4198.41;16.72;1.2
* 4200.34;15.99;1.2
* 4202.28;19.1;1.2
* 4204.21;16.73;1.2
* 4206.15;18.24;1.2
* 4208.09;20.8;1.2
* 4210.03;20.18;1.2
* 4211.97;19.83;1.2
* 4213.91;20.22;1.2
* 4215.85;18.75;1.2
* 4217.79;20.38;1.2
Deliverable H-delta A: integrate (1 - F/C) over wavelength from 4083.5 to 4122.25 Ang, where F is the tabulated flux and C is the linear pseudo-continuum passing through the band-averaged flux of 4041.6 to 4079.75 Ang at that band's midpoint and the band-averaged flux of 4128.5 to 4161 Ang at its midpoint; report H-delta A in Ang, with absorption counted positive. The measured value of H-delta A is 1.4 Ang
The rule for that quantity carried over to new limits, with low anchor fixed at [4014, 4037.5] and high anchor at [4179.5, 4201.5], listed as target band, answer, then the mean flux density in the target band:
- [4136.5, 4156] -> -0.7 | 18.5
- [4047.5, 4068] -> 0.6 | 18.3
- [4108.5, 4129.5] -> -0.4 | 18.5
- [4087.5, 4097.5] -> -0.1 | 18.6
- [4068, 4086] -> -0.7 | 19.3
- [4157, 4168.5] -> -0.3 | 18.1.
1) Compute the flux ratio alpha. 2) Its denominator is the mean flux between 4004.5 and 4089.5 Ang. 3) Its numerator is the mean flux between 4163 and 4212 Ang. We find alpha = 0.95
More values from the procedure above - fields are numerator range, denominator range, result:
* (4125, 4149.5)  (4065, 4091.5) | 0.97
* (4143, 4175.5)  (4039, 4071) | 0.96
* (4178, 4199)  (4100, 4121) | 1.02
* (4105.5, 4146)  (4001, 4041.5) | 0.96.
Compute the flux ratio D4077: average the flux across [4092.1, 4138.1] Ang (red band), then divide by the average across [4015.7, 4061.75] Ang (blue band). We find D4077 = 0.93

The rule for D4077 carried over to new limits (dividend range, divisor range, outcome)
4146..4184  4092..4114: 1.07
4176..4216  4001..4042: 0.94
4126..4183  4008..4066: 0.96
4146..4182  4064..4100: 0.95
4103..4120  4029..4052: 0.92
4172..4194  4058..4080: 0.95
